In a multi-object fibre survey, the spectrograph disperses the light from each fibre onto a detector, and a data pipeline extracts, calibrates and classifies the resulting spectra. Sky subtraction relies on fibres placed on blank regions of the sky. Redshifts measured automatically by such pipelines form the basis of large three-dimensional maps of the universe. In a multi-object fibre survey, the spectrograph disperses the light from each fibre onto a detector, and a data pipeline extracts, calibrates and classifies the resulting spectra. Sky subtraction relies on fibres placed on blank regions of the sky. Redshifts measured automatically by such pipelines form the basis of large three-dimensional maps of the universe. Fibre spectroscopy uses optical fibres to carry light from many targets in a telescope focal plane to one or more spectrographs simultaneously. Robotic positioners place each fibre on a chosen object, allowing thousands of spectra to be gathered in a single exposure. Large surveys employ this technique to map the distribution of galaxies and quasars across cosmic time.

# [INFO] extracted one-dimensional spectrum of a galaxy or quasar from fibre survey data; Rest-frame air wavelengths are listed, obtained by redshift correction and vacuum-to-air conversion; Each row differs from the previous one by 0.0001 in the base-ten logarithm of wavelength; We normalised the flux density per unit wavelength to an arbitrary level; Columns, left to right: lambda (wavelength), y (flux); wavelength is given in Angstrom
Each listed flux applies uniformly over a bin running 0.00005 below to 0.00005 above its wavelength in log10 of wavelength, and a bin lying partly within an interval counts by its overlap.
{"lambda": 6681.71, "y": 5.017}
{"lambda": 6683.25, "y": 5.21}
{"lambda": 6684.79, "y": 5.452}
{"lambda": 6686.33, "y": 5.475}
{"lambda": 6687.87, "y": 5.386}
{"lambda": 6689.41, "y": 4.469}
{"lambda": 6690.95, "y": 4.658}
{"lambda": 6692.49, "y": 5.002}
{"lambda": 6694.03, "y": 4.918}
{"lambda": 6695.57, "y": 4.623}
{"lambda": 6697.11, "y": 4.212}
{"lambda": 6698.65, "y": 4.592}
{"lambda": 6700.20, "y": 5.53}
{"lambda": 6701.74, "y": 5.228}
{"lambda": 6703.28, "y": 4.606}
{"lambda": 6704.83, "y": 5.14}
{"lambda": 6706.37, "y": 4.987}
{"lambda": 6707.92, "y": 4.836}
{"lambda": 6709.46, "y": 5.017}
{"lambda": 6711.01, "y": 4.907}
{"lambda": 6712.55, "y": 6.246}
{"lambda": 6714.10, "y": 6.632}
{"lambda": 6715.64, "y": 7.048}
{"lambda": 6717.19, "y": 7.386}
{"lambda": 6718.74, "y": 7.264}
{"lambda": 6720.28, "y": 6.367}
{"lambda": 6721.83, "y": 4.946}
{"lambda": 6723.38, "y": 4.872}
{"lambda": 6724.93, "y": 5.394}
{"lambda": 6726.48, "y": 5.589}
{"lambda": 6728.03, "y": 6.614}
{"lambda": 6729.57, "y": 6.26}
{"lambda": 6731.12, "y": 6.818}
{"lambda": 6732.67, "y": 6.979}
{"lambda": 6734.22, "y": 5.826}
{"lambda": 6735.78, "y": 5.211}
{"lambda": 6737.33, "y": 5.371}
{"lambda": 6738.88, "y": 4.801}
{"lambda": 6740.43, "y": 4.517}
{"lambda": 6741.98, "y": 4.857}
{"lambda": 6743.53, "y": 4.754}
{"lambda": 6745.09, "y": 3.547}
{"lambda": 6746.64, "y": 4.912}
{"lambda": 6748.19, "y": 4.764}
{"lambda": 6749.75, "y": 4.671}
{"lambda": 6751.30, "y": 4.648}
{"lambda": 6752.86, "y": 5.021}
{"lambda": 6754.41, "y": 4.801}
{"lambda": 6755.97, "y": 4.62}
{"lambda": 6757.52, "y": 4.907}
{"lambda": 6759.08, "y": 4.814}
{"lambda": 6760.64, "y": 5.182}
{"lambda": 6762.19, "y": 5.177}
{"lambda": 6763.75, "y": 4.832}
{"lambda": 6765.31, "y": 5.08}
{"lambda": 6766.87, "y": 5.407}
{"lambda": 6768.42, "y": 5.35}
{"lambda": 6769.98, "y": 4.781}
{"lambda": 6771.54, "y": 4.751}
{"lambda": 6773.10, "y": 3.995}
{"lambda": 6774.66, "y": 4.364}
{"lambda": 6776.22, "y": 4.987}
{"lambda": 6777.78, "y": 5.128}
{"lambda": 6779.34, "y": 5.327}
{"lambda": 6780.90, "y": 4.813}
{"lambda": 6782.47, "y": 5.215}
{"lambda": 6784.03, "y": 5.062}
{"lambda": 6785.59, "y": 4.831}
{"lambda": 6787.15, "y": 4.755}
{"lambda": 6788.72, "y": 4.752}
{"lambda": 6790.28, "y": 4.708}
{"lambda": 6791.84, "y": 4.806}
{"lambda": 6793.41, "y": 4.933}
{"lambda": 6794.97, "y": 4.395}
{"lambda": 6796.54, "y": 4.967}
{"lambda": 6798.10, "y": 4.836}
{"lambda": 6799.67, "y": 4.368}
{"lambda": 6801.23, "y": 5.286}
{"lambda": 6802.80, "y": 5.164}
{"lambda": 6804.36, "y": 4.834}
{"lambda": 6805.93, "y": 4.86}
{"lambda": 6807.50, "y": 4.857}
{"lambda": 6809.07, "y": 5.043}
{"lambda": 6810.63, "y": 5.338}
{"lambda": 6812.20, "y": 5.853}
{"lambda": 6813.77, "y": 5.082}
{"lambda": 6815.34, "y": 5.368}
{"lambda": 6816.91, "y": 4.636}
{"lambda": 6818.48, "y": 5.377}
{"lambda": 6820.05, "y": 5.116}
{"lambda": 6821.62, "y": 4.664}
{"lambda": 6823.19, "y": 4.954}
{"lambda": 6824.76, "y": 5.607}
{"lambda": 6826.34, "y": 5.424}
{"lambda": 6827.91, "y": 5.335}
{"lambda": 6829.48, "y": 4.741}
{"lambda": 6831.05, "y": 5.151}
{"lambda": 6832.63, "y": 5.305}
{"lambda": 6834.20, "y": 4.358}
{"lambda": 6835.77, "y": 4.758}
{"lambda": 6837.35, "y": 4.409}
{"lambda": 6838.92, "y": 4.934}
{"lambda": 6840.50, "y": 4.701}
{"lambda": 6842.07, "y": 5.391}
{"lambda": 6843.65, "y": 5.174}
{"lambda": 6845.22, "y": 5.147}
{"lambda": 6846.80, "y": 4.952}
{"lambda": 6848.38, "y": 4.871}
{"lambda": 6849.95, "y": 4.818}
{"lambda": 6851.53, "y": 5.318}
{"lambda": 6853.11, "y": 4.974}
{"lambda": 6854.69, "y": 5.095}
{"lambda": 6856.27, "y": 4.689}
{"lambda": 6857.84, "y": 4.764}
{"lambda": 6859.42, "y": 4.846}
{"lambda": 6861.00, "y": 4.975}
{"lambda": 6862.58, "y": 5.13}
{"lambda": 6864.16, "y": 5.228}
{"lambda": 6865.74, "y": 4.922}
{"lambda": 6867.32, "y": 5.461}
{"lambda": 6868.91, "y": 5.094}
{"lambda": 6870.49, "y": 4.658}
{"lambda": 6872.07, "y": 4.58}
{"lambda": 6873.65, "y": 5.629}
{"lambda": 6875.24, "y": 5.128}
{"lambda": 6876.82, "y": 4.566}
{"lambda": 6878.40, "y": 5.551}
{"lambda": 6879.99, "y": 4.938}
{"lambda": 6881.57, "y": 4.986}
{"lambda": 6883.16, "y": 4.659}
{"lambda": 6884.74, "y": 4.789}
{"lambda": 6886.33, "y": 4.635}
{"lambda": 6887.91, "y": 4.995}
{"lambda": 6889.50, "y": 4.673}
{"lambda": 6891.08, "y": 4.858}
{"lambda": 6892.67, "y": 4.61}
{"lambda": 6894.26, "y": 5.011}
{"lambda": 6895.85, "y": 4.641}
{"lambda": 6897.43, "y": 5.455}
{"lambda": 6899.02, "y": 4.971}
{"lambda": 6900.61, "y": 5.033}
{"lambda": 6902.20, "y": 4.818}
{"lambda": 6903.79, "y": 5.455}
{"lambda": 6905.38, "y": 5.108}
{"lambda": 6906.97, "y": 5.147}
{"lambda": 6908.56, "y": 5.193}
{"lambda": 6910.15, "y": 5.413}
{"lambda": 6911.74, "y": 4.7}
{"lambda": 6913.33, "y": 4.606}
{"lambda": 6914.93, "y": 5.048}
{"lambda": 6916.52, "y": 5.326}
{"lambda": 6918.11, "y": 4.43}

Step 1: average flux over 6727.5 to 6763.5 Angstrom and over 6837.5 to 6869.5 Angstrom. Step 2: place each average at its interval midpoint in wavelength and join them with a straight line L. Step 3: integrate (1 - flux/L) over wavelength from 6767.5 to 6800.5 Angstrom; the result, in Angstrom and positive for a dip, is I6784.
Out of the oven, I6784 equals 1.87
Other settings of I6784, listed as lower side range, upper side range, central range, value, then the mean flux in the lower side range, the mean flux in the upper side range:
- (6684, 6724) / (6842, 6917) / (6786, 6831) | 1.28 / 5.38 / 5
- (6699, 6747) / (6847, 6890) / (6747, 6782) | 3.27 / 5.56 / 4.96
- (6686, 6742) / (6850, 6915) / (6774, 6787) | 0.80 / 5.48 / 4.98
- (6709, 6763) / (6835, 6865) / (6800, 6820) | 0.03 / 5.45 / 4.96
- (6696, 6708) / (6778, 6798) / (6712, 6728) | -4.28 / 4.89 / 4.89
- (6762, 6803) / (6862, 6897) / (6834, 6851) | 0.12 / 4.88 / 4.95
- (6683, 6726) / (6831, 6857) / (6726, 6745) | -1.00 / 5.38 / 4.94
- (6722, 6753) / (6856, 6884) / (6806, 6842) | 0.30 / 5.27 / 5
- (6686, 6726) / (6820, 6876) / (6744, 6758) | 1.62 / 5.38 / 5.01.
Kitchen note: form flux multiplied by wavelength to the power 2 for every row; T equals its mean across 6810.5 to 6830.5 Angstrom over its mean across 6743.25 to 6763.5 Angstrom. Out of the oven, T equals 1.11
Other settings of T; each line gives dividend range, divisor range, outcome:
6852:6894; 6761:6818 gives 1.02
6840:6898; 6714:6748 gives 0.91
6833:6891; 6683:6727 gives 0.96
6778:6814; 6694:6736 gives 0.90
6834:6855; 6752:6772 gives 1.01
